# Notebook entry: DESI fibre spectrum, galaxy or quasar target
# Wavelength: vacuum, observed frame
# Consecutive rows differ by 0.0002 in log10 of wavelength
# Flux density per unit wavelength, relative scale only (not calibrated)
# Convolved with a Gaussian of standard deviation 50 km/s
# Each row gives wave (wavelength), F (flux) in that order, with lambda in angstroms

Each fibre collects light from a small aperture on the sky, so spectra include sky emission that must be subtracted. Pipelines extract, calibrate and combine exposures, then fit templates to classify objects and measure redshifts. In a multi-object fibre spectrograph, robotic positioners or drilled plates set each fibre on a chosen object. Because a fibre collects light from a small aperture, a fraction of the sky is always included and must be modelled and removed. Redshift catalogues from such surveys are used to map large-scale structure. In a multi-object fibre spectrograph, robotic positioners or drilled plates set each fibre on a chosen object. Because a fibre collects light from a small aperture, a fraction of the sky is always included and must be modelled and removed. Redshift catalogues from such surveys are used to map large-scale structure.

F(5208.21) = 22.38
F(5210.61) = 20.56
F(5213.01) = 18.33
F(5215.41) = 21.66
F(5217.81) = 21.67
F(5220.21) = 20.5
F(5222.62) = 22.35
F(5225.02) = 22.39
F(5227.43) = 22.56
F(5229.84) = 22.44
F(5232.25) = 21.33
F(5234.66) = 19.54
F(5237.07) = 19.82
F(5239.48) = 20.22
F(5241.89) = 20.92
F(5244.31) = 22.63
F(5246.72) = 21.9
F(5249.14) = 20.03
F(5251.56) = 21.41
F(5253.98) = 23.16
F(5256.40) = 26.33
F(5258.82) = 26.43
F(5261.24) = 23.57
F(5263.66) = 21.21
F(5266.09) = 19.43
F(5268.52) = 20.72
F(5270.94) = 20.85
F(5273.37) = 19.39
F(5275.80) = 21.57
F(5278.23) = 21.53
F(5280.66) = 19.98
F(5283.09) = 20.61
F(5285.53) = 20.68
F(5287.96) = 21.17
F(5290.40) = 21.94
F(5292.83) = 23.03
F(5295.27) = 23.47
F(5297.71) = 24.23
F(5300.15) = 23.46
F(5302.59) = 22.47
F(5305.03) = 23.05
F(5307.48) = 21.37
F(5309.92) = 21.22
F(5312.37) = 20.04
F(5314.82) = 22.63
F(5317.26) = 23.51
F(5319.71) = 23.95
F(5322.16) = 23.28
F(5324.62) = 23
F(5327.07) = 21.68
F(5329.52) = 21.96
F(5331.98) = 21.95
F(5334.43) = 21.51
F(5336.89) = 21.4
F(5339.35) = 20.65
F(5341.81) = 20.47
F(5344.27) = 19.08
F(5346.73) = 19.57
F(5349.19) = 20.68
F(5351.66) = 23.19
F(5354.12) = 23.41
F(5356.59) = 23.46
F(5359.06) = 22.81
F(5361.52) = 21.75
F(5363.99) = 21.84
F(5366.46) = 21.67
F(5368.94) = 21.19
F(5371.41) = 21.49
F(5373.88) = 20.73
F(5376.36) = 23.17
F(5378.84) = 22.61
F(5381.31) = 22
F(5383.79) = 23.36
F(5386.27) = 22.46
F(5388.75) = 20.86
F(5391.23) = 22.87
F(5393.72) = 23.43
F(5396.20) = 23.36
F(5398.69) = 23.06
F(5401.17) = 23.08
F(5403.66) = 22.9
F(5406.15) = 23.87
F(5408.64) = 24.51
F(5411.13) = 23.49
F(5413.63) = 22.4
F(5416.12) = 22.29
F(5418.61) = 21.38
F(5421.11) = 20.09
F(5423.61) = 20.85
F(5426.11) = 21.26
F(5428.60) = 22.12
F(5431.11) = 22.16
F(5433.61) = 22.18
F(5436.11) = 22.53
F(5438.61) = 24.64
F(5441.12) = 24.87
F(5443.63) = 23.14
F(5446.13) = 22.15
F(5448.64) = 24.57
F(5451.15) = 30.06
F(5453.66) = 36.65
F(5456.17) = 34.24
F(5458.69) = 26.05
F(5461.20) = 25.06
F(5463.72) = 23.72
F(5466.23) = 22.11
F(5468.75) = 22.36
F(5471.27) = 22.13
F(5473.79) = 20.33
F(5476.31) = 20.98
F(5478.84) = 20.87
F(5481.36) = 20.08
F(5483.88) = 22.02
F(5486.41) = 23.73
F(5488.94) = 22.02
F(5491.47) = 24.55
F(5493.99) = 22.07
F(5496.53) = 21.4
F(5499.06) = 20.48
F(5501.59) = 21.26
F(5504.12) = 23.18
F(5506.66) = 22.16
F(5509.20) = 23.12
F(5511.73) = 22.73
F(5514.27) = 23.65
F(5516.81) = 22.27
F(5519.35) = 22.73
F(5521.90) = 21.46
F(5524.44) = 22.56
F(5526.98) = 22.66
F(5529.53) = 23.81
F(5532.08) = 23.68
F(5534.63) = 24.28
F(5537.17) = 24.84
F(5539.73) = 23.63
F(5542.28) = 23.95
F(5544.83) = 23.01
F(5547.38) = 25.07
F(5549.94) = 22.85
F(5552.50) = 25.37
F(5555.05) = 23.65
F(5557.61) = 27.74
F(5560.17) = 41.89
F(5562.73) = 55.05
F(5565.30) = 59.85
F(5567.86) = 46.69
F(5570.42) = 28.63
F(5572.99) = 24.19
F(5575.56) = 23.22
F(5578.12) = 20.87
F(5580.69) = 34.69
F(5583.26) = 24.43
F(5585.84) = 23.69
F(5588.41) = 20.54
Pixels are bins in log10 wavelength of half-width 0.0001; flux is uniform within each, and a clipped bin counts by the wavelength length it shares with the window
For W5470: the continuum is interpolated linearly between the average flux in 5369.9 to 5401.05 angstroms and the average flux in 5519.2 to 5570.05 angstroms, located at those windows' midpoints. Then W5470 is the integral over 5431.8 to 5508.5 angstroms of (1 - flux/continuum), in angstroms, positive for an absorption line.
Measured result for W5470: 7.0 angstroms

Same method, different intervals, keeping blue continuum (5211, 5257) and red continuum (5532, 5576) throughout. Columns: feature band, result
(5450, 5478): 2.39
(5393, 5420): 3.49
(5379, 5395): 2.10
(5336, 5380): 6.04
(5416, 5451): 5.87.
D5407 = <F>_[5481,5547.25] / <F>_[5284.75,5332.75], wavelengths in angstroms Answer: 1.02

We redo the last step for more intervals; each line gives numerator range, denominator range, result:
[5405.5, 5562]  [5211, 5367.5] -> 1.09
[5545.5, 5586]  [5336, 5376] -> 1.48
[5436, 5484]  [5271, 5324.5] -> 1.11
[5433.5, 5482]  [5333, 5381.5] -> 1.13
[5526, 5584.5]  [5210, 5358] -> 1.35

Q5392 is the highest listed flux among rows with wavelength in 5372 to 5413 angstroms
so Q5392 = 24.51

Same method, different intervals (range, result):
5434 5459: 36.65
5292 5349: 24.23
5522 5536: 24.28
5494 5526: 23.65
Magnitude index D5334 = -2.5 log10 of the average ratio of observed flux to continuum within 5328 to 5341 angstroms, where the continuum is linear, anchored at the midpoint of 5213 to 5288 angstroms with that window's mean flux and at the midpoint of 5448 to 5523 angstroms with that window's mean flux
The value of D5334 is 0.04 mag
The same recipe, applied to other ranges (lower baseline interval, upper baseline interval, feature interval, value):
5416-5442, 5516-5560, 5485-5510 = 0.051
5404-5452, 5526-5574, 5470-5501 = 0.211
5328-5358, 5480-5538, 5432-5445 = -0.062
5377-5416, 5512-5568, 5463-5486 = 0.190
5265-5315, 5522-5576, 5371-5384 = 0.093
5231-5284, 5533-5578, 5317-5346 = 0.093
